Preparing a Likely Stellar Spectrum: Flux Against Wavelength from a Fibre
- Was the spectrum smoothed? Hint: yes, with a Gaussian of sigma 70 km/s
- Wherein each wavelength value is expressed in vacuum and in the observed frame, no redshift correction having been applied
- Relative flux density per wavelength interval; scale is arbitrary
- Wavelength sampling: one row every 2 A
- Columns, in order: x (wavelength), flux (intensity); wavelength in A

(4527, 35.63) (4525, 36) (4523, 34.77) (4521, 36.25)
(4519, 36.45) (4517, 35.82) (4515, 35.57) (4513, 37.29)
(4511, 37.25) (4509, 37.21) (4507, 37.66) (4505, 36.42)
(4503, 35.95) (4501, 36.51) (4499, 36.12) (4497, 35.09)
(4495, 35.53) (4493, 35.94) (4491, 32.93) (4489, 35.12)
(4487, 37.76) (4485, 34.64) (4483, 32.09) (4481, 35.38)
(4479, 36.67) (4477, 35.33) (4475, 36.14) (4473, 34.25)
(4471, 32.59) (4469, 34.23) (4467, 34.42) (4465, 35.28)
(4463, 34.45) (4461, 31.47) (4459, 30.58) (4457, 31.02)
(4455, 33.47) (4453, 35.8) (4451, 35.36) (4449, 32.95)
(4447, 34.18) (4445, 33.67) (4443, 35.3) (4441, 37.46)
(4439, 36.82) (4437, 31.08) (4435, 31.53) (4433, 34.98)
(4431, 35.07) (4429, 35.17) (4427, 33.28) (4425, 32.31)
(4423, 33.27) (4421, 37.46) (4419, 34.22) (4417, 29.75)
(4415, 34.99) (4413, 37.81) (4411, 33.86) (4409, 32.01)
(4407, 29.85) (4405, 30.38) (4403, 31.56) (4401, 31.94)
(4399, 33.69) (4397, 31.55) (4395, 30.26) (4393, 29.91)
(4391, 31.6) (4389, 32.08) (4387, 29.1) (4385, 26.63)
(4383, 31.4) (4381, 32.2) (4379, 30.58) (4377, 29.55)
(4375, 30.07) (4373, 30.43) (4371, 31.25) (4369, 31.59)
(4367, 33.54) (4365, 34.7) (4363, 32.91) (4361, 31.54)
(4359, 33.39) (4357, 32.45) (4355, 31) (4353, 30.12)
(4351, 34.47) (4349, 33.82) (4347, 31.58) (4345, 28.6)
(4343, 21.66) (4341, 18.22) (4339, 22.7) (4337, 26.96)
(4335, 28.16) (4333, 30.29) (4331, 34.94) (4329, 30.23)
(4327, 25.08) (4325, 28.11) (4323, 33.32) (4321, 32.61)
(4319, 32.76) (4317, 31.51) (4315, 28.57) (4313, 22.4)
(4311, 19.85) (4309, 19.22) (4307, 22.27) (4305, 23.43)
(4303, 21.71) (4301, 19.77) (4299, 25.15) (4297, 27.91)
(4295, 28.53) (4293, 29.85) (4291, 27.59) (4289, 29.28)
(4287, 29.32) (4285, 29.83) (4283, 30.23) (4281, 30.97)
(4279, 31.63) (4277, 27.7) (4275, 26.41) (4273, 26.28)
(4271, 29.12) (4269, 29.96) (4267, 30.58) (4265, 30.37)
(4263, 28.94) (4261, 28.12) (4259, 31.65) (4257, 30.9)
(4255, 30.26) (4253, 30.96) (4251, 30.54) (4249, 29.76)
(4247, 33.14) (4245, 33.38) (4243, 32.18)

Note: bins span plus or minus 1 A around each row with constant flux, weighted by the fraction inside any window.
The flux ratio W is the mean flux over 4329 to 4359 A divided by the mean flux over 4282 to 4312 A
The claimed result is 1.1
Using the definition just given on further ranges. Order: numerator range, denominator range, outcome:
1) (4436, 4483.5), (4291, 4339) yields 1.27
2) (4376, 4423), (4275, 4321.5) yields 1.18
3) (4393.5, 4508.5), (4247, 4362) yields 1.20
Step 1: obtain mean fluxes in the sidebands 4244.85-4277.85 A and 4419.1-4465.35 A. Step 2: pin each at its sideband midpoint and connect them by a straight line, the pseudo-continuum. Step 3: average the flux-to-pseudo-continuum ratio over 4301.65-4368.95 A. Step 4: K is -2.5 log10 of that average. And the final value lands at 0.11 mag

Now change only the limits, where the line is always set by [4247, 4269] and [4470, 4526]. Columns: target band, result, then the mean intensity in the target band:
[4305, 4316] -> 0.36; 22.5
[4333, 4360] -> 0.13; 28.8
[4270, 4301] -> 0.09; 28.4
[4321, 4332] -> 0.05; 30.5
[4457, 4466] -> 0.07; 32.7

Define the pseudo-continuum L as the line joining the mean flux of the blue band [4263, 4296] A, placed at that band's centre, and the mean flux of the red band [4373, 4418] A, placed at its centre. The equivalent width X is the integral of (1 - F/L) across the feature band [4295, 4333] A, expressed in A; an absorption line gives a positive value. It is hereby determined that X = 4.0 A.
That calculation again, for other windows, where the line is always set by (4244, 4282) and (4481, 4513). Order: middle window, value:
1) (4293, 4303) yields 1.77 A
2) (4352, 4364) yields 0.17 A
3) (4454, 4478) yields 0.98 A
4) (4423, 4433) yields 0.03 A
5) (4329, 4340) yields 1.05 A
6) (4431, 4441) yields 0.04 A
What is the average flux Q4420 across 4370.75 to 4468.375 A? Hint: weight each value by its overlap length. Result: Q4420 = 32.7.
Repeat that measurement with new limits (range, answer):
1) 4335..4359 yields 28.5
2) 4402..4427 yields 33.1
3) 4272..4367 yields 28.3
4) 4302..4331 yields 26.8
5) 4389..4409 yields 31.3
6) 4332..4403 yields 30.3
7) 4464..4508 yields 35.3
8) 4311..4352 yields 28.6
